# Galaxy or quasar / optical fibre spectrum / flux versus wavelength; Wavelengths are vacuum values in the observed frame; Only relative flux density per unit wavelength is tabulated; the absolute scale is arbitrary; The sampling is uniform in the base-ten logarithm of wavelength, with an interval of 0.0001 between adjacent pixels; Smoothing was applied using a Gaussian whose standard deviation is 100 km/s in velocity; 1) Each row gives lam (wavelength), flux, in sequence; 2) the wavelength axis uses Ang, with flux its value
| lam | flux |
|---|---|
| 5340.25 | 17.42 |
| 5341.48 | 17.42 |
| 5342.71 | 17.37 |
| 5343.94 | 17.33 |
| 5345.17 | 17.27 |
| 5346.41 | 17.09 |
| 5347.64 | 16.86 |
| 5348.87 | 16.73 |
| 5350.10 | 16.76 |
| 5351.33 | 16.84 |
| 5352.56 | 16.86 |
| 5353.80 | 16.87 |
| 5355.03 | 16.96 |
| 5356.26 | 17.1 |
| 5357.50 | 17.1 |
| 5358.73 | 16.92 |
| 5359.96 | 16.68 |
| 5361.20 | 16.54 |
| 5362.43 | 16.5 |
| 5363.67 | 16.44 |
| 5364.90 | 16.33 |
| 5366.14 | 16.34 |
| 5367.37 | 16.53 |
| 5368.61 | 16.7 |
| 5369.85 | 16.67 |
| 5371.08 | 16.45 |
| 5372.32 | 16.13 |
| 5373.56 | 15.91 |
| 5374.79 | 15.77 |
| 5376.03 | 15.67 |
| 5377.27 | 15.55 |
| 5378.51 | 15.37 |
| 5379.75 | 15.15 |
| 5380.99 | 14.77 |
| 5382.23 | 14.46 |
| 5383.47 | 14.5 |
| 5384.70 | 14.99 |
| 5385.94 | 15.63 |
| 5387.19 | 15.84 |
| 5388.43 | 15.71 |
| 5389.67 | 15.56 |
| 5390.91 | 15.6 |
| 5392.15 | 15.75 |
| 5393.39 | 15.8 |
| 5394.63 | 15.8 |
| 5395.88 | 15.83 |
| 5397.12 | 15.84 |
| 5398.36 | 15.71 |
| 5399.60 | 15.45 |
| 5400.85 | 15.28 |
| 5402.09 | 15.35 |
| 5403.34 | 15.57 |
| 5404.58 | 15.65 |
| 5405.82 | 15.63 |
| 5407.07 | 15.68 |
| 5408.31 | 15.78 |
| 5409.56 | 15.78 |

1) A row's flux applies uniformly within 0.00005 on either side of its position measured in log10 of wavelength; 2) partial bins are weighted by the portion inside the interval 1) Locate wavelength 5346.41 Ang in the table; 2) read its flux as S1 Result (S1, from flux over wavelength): 17.09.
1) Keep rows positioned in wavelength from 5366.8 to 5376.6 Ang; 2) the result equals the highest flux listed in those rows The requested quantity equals 16.7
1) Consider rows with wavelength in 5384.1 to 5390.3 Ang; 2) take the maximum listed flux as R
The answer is 15.84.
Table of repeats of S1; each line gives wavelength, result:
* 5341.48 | 17.42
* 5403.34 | 15.57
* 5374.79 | 15.77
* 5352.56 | 16.86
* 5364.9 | 16.33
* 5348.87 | 16.73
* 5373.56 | 15.91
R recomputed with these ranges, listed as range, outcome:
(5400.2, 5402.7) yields 15.35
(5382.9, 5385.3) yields 14.99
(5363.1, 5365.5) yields 16.44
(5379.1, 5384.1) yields 15.15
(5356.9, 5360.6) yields 17.1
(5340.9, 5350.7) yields 17.42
